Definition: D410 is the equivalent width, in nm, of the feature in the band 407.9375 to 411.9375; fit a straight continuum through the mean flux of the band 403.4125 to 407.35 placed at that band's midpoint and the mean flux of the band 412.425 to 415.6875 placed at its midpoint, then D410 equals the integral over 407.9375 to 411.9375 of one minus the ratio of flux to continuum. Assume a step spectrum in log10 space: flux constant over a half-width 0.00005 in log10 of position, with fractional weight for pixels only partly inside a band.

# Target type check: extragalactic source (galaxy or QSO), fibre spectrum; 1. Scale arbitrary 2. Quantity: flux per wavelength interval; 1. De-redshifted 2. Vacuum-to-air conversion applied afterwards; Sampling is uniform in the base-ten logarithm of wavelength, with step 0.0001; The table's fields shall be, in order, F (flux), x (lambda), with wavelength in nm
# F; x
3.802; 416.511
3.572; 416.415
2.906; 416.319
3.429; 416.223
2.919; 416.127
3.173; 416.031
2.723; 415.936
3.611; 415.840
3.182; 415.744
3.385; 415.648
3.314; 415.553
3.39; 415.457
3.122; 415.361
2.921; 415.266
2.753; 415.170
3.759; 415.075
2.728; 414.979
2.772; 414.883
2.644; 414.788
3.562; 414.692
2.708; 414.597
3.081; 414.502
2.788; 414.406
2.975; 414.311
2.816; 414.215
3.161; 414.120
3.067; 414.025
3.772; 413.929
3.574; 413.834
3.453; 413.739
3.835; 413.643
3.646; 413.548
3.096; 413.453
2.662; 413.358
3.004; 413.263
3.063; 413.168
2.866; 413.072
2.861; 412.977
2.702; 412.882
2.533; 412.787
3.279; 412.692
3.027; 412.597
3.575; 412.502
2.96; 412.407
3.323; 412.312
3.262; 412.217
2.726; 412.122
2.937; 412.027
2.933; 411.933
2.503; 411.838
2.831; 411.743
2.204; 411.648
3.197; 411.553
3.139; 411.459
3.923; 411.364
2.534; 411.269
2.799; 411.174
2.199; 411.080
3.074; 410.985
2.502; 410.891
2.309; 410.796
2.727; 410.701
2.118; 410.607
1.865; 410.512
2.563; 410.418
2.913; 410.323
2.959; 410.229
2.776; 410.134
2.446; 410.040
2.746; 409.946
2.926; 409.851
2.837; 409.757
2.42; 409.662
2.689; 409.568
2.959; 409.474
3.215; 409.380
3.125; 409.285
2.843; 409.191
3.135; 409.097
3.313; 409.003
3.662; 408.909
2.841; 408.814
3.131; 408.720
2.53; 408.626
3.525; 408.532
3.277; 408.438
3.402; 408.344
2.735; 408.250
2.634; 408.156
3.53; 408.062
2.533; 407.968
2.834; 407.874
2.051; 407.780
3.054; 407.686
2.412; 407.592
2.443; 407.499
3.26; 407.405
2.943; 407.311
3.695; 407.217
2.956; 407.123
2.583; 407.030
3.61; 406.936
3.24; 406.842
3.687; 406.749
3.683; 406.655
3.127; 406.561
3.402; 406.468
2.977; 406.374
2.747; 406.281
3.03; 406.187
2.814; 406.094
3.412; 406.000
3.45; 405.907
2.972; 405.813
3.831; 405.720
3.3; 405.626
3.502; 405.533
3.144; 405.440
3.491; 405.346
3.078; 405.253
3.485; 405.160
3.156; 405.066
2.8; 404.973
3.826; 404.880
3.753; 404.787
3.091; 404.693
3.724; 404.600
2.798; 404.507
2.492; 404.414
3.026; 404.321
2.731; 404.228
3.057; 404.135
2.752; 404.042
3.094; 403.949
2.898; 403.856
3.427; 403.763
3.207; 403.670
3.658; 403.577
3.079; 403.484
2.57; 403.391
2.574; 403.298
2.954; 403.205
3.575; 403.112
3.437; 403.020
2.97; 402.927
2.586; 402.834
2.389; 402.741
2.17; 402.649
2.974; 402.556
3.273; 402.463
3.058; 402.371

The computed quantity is 0.39 nm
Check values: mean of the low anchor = 3.2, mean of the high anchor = 3.11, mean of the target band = 2.85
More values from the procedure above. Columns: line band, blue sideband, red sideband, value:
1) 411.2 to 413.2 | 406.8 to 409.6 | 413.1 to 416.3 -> 0.08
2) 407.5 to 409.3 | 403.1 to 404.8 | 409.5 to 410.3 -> -0.09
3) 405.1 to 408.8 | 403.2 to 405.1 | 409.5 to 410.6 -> -0.31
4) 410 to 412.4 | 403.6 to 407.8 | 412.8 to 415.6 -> 0.28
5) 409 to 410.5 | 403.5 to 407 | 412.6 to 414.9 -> 0.15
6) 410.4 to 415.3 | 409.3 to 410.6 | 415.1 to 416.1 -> -0.01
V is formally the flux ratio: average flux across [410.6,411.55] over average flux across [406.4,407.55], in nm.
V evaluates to 0.87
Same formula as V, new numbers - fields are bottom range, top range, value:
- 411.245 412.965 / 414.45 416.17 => 1.04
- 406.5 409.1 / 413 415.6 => 1.02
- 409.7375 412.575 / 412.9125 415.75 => 1.12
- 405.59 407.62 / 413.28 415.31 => 0.99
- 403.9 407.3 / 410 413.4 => 0.88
